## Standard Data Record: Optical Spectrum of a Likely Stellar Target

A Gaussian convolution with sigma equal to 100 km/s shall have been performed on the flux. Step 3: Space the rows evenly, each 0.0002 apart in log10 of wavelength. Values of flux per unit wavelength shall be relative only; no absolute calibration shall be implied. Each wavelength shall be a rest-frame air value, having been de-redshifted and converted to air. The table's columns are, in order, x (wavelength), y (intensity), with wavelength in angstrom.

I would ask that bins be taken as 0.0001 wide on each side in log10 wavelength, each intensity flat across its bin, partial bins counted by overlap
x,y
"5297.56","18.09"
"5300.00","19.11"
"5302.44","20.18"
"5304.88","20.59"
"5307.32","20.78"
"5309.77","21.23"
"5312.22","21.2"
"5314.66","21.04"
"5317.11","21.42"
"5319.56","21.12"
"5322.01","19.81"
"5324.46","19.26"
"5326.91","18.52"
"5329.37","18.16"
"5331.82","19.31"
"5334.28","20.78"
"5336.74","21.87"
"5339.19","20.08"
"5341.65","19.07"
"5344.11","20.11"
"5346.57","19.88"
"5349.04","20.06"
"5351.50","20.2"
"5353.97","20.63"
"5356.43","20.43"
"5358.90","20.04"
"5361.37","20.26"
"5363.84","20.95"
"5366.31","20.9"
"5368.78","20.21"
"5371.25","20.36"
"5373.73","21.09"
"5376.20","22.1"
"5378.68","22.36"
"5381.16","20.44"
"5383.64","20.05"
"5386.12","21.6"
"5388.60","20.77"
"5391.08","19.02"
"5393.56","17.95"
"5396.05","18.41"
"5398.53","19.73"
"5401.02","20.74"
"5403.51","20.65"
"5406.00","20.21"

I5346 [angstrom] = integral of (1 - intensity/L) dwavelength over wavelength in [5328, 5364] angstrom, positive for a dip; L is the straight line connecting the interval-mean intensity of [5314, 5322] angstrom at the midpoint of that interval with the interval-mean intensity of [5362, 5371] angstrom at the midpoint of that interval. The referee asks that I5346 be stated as 1.20 angstrom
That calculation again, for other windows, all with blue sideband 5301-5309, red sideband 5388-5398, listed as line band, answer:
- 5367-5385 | -1.6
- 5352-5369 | -0.8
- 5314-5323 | -0.3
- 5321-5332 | 0.6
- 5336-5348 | -0.2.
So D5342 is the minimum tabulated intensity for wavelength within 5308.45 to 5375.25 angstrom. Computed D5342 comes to 18.16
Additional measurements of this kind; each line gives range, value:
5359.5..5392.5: 19.02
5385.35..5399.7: 17.95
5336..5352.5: 19.07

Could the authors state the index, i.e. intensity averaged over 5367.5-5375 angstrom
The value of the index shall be 20.6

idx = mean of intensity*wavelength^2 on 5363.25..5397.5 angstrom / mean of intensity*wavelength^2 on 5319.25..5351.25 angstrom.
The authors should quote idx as 1.05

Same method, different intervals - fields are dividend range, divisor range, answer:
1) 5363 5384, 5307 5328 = 1.05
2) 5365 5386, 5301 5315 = 1.03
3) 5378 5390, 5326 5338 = 1.08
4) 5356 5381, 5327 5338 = 1.06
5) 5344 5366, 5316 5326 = 1.01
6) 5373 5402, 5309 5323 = 1.00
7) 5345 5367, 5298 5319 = 1.00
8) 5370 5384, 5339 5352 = 1.08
